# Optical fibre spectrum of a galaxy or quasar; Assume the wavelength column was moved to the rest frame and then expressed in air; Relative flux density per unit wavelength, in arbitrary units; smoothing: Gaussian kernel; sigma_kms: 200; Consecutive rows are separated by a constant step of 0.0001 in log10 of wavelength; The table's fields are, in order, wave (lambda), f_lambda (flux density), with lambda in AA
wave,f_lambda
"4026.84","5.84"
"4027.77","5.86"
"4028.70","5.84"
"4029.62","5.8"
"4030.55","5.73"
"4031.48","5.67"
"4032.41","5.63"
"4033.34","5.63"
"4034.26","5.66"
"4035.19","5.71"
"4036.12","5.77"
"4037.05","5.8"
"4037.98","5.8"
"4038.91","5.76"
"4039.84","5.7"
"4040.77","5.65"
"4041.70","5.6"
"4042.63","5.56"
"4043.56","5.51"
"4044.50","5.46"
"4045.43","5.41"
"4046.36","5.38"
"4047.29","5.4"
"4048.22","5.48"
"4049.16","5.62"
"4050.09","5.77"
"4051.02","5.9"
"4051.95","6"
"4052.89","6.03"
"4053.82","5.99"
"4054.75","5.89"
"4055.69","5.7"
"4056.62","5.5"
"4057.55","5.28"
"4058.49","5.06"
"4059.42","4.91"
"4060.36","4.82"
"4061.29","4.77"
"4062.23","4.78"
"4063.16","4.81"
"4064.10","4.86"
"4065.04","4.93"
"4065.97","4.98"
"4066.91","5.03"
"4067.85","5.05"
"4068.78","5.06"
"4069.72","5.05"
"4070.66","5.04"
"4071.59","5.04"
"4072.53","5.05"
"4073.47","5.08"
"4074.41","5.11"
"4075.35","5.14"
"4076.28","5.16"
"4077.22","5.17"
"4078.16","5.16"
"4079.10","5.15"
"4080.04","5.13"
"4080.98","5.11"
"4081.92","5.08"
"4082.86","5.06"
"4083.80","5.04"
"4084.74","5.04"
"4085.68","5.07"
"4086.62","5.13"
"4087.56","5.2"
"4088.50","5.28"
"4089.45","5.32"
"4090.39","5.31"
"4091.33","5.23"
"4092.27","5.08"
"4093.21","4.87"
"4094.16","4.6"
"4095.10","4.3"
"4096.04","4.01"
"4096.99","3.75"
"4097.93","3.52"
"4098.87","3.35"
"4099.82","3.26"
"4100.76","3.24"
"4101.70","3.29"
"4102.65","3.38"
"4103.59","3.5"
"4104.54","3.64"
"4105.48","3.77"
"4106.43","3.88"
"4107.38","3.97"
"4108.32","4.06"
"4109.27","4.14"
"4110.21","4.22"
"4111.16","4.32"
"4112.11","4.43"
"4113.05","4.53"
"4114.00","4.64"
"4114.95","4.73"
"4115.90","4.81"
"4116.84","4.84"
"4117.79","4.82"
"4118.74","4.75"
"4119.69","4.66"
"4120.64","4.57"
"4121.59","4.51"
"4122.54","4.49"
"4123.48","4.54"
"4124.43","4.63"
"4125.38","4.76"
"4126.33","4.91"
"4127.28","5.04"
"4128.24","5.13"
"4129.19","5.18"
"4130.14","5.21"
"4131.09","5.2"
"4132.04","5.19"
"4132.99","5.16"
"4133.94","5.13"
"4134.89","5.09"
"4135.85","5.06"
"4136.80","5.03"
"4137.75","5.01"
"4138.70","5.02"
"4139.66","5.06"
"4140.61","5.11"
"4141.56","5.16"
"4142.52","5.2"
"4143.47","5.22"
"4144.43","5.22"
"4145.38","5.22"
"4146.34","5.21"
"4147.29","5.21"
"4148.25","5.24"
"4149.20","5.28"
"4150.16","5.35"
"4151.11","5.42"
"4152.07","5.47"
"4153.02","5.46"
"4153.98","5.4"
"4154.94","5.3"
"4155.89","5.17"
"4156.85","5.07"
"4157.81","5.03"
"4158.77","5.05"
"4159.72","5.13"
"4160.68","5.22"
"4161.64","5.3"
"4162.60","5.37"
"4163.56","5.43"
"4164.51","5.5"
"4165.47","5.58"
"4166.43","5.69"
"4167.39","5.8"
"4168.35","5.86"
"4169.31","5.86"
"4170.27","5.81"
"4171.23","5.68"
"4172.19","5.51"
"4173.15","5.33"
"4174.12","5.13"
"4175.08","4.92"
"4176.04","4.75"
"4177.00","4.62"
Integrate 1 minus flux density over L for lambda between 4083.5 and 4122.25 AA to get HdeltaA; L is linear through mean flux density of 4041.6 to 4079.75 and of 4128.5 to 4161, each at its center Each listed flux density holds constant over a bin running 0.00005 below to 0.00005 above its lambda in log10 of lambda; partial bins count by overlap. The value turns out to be 6.3 AA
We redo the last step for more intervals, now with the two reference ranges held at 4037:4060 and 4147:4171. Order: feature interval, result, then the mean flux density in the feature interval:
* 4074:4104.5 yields 5.1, 4.61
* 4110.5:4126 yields 2.4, 4.62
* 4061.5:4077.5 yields 1.6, 5.01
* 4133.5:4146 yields 0.7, 5.12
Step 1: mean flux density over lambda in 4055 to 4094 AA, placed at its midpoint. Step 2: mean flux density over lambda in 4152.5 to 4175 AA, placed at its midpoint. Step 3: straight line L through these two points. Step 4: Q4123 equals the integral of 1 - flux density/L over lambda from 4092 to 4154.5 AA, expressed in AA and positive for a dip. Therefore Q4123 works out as 7.3 AA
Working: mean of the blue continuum 5.09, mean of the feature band 4.66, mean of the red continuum 5.41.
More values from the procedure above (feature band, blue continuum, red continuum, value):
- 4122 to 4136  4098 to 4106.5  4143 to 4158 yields -1.60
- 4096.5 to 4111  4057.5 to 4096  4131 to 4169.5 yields 4.07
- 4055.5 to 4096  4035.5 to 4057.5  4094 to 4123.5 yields -0.89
